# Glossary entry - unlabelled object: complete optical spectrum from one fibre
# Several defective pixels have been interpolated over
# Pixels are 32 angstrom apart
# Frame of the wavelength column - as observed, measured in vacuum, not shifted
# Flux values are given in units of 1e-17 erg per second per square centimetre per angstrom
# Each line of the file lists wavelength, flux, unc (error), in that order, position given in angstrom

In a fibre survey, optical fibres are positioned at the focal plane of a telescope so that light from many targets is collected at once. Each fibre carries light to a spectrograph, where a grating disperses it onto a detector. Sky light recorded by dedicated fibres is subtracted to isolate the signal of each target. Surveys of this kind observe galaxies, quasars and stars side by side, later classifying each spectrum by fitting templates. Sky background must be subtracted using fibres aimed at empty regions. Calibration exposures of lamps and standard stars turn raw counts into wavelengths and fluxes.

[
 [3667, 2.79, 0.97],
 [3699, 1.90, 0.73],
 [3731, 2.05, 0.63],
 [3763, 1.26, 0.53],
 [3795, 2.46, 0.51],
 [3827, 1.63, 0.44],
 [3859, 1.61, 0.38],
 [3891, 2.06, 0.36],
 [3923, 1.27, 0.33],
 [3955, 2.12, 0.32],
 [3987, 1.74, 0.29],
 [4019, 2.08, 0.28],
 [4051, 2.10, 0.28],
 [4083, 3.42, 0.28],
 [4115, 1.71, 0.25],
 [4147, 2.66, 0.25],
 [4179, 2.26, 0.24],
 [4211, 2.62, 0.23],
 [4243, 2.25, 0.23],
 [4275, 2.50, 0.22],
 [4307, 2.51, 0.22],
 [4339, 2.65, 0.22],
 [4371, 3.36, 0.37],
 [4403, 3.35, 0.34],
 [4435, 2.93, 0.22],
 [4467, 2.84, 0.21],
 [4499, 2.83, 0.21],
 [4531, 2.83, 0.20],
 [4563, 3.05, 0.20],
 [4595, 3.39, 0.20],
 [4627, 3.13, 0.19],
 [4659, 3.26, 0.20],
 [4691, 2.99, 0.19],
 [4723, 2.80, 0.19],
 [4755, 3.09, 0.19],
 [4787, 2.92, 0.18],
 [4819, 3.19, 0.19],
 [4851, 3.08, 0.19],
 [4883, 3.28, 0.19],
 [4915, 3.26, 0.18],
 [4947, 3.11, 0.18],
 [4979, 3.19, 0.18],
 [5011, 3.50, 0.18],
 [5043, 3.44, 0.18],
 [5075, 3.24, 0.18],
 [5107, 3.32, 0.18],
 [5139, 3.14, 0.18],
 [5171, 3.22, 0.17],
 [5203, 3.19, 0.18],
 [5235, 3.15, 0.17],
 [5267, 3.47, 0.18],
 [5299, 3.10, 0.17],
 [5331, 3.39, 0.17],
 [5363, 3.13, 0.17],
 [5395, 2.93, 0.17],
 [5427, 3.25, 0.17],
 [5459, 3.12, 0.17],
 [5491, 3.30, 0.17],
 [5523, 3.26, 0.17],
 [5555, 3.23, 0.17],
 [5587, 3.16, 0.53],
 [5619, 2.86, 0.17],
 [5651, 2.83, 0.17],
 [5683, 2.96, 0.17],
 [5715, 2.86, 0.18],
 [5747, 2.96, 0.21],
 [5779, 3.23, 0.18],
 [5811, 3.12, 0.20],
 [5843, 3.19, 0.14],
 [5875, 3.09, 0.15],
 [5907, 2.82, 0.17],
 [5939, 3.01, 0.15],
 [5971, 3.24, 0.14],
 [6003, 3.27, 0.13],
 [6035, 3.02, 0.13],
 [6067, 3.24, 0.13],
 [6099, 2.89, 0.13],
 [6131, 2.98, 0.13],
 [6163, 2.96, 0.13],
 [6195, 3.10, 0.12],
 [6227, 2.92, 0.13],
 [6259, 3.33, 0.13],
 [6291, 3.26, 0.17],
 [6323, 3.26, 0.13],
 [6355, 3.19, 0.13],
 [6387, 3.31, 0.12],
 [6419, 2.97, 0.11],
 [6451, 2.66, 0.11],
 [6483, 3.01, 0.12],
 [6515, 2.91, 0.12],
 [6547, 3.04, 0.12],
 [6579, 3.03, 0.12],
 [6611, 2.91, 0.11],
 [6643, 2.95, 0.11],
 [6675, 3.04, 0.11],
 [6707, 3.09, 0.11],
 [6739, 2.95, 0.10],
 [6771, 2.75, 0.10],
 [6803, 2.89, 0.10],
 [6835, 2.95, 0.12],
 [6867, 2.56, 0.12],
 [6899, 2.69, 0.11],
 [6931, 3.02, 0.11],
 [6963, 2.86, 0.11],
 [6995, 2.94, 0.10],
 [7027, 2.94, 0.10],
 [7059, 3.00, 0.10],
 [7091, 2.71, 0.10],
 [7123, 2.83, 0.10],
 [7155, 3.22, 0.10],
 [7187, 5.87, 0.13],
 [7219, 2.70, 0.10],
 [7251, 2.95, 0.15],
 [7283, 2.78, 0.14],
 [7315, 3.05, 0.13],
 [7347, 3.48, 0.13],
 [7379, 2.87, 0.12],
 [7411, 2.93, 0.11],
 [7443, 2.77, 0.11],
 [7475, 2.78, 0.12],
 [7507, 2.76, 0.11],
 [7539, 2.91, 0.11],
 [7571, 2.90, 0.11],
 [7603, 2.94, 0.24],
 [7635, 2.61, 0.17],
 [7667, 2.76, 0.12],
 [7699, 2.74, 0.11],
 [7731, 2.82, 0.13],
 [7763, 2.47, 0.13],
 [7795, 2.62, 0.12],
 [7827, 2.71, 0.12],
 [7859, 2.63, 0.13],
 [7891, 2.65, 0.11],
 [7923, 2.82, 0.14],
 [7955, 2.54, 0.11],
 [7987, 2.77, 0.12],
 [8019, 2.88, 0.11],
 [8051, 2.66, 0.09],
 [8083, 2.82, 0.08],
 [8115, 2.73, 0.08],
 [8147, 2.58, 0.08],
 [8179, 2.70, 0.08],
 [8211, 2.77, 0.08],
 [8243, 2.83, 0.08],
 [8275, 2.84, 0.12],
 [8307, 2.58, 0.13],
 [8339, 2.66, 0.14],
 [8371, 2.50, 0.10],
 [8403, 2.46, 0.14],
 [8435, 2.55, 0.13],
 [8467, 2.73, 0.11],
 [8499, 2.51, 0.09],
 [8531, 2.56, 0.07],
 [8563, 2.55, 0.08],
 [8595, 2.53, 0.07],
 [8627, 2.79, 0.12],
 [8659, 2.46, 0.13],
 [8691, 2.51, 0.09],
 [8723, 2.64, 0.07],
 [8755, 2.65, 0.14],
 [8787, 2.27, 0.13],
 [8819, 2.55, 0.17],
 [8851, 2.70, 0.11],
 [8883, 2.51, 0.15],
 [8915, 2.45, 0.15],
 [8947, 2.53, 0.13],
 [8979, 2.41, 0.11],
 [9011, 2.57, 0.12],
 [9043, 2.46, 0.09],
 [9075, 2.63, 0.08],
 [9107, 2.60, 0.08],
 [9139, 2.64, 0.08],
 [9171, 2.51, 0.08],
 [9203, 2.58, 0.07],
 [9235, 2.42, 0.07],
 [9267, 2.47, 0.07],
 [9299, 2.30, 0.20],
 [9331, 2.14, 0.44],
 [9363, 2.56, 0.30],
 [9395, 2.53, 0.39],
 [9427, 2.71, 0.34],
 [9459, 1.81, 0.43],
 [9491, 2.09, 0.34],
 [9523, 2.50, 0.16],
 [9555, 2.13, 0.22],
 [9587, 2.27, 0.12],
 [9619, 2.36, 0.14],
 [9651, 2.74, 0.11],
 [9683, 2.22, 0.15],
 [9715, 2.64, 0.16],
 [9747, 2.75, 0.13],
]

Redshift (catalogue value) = 0.09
